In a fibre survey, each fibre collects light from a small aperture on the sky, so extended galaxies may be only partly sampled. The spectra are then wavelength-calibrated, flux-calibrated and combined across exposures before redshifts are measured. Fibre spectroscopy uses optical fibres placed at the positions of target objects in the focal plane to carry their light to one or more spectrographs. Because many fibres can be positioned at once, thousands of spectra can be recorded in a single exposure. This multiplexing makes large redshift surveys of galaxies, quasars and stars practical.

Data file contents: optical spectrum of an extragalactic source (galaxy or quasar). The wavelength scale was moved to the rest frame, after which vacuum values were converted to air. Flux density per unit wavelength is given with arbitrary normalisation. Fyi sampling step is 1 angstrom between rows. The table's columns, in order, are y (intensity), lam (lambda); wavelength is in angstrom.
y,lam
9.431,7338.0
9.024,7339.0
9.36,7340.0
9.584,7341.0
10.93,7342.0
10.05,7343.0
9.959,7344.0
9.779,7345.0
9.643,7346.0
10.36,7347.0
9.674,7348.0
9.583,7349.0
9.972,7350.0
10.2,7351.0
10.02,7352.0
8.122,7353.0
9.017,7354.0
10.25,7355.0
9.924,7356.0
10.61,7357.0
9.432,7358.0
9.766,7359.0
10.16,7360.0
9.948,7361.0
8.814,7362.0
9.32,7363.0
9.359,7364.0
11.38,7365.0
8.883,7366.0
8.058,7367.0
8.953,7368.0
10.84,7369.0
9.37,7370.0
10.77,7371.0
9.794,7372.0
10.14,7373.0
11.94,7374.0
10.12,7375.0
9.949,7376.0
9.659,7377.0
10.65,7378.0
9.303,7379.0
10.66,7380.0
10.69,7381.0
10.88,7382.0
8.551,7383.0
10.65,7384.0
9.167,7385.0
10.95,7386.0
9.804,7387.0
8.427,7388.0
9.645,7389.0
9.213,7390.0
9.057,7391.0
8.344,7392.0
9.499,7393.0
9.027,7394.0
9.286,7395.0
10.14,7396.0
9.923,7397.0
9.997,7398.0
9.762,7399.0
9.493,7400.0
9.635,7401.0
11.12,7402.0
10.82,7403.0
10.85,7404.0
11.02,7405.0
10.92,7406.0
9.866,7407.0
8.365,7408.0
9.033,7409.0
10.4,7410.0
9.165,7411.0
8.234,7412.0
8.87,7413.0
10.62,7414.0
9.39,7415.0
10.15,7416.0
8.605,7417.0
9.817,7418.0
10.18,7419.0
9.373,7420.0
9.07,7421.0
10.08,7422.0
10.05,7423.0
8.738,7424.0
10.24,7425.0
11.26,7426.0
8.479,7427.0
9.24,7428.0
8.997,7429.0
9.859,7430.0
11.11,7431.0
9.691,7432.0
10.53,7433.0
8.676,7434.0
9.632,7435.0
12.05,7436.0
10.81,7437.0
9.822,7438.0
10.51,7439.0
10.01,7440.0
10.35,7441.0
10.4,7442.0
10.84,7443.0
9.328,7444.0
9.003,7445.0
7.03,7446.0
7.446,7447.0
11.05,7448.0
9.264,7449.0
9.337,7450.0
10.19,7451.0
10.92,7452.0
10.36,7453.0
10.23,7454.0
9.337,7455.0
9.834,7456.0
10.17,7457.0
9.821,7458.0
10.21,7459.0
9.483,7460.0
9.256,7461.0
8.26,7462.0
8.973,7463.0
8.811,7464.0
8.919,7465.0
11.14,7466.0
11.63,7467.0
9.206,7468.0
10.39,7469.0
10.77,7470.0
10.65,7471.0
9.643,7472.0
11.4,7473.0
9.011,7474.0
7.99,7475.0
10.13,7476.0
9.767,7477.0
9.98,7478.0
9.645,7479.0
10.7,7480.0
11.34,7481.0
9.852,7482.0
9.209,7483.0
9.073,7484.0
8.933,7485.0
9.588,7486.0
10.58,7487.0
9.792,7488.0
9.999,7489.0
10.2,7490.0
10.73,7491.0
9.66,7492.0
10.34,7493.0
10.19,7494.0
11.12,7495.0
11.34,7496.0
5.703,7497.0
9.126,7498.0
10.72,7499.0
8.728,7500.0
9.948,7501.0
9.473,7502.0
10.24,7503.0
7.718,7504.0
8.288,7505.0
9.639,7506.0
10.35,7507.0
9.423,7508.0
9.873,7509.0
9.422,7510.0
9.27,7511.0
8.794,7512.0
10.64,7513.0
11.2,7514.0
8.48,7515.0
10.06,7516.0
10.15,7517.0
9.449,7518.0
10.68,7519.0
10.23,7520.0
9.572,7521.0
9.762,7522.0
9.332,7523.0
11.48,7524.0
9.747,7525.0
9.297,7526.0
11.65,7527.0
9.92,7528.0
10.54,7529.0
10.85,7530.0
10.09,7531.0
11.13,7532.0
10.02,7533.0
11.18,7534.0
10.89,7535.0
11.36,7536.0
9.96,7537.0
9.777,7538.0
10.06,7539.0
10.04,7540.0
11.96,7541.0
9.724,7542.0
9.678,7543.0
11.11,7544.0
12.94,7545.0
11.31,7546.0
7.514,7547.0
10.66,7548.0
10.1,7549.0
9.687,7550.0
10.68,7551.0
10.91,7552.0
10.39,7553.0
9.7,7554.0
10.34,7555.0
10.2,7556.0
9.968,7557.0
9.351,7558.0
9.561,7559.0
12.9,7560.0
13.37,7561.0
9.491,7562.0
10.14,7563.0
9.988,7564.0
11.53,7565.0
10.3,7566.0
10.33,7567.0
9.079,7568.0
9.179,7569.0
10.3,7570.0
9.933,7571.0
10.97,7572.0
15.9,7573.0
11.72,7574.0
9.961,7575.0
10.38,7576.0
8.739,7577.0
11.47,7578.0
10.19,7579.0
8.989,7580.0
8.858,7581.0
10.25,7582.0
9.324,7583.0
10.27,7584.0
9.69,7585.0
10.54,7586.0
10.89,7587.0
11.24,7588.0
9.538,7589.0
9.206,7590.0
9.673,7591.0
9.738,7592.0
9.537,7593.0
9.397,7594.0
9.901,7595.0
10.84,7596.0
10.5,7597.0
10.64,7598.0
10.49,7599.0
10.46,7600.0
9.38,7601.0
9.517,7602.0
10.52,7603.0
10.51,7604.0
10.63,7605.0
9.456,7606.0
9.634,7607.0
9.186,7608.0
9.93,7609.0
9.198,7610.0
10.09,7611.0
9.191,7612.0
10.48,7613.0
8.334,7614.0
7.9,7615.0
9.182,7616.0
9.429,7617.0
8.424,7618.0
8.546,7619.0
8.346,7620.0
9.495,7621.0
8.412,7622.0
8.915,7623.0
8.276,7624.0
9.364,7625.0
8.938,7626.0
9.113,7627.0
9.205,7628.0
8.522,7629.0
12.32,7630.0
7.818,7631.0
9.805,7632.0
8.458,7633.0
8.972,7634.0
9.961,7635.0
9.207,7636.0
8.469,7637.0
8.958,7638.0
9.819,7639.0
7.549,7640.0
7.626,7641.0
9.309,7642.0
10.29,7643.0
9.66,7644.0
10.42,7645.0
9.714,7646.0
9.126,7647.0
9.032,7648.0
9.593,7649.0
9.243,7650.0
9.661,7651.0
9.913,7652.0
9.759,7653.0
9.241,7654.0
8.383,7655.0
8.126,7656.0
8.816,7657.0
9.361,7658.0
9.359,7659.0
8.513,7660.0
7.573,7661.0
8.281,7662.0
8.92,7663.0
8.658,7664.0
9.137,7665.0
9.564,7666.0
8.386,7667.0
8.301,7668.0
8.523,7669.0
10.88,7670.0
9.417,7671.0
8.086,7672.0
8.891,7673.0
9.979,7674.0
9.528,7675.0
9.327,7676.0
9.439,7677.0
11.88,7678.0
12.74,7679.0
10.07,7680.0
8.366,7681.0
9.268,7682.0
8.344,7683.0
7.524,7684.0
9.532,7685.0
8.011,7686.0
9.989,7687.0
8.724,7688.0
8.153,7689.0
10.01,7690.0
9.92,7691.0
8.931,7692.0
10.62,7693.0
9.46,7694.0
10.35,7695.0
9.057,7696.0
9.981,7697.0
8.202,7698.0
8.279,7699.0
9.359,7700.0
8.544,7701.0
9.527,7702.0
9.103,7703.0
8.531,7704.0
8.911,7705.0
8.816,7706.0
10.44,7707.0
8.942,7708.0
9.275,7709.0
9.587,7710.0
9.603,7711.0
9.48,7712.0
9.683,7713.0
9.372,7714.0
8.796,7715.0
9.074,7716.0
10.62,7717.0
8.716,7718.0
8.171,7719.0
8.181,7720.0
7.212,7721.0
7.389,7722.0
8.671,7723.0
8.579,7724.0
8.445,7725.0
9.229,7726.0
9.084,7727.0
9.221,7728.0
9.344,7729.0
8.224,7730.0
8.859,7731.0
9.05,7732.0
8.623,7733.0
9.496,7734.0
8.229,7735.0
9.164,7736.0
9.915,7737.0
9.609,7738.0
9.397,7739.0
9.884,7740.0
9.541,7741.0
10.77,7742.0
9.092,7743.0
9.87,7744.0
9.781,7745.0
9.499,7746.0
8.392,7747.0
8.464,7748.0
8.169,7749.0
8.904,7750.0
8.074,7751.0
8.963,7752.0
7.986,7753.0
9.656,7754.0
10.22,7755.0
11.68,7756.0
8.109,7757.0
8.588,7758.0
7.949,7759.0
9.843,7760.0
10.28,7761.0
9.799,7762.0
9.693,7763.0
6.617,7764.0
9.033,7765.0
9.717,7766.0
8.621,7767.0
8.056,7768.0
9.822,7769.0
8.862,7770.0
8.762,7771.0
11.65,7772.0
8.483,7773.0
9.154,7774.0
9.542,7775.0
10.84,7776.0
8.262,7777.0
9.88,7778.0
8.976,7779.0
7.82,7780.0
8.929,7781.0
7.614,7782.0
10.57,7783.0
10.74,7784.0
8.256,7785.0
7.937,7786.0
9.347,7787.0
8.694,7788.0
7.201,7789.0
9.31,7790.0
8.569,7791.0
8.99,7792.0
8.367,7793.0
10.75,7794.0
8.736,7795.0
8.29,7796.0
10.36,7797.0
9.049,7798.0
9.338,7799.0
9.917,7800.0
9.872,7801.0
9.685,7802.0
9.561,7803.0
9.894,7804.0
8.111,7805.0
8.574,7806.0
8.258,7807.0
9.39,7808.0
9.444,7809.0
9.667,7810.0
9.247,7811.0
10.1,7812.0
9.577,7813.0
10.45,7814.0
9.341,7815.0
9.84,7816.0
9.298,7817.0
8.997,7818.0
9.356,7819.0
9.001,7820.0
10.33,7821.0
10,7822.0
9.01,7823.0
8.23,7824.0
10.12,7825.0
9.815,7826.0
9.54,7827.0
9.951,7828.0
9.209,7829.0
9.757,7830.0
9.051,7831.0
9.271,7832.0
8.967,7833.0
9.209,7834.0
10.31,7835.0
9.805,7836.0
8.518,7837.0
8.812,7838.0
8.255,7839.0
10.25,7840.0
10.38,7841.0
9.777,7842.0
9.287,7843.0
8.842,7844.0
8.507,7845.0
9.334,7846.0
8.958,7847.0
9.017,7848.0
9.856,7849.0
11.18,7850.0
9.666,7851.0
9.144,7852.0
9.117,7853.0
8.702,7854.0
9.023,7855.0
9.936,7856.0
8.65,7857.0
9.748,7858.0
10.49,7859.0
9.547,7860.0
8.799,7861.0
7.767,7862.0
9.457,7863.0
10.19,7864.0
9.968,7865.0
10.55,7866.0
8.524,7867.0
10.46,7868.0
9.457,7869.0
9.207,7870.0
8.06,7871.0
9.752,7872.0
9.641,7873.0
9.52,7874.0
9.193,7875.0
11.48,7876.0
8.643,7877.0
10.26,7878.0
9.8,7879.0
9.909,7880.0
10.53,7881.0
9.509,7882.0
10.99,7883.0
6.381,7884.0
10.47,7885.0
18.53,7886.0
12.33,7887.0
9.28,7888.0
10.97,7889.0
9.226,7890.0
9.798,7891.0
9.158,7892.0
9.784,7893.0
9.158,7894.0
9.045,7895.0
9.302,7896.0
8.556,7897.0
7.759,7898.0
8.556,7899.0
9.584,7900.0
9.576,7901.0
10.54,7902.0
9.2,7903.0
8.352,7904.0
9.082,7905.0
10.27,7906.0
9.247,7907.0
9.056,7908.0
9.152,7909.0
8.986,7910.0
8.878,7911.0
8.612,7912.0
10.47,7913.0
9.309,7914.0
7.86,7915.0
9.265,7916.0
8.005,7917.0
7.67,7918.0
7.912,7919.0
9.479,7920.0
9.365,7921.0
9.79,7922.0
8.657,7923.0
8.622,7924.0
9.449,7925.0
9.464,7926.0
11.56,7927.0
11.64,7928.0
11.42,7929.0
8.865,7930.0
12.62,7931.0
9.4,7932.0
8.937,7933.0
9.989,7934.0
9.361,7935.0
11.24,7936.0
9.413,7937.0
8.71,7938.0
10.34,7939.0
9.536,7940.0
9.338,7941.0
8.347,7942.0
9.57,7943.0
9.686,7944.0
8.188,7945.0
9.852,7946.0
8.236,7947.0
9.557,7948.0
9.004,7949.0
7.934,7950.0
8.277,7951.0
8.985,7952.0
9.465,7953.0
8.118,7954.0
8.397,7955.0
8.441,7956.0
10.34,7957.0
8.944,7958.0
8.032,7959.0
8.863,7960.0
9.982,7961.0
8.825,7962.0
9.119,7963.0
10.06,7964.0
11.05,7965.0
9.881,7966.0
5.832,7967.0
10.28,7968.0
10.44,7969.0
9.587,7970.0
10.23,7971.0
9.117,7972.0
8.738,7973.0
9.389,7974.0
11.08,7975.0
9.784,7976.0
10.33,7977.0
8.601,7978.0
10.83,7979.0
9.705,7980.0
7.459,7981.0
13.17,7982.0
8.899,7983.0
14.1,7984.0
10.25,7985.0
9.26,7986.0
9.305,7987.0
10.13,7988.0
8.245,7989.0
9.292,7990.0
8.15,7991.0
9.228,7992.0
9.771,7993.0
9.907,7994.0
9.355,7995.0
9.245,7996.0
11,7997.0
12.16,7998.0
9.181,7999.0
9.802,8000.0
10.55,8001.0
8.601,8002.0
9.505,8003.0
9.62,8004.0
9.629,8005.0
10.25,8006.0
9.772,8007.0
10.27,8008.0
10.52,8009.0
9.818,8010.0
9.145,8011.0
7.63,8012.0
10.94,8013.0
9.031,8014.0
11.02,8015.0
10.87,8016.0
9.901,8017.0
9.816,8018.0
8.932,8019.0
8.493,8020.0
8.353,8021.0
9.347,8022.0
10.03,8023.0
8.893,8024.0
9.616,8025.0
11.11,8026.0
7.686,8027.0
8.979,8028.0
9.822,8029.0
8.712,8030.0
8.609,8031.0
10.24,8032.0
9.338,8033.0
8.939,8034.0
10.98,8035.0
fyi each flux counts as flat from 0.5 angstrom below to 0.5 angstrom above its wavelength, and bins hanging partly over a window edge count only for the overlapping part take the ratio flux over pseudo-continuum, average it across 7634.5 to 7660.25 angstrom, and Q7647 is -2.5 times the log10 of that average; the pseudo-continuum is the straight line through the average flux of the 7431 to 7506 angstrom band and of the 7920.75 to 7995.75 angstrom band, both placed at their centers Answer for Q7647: 0.06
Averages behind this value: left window 9.8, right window 9.54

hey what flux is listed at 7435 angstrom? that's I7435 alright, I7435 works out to 9.632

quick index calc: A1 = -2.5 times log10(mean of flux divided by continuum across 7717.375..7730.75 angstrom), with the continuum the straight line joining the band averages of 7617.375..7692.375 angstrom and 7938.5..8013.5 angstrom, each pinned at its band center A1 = 0.09 mag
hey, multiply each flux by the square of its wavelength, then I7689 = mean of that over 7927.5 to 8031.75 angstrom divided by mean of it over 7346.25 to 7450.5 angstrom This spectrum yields 1.14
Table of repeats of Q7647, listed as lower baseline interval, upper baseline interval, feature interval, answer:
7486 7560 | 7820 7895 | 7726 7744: 0.06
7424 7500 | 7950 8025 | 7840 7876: 0.02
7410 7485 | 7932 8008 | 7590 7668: 0.04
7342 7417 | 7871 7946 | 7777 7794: 0.09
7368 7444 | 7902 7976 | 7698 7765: 0.06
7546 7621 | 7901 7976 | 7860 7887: -0.05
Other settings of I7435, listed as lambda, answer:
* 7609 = 9.93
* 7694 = 9.46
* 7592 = 9.738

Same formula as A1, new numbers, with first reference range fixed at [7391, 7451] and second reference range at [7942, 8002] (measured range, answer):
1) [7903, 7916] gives 0.05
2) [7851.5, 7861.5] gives 0.03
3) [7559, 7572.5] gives -0.09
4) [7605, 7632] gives 0.05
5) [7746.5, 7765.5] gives 0.07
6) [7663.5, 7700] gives 0.03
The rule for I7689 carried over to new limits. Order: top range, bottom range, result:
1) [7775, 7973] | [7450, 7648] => 1.03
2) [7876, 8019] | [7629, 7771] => 1.12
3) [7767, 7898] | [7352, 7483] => 1.07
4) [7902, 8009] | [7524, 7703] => 1.07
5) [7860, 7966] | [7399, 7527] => 1.09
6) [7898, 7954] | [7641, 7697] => 1.07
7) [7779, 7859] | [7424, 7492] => 1.04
